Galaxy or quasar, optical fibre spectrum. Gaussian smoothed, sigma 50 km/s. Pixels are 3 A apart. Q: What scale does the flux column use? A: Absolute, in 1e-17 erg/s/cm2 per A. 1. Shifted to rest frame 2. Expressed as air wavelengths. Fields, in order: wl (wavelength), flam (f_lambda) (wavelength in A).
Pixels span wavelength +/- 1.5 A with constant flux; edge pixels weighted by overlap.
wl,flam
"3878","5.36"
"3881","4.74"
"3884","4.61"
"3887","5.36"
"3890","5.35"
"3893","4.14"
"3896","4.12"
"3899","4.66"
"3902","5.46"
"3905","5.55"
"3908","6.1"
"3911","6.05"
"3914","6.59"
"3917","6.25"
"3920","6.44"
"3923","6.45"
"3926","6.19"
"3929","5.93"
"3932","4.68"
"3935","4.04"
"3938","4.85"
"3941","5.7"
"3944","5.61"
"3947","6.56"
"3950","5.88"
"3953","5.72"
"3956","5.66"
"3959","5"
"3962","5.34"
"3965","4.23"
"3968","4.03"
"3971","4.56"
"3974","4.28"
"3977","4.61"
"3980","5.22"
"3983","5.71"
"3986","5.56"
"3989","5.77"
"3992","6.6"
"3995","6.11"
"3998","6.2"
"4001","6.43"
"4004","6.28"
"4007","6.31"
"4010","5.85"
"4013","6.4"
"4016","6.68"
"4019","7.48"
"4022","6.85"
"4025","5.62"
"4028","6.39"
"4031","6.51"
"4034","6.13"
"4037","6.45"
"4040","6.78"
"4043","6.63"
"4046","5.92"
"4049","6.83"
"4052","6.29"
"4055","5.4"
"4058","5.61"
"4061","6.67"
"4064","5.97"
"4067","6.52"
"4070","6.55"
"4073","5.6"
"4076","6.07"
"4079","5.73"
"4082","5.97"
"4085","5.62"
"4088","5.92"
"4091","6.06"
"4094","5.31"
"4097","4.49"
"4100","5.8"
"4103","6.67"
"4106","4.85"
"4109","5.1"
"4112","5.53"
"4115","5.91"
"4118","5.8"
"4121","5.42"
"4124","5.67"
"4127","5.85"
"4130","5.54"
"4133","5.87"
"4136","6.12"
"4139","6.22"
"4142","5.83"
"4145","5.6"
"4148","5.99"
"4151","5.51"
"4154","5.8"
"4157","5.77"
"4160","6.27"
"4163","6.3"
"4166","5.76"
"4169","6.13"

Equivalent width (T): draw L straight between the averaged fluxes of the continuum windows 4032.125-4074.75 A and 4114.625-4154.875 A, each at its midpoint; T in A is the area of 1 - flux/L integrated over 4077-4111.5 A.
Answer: 2.40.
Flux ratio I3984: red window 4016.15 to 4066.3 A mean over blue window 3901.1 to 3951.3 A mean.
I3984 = 1.10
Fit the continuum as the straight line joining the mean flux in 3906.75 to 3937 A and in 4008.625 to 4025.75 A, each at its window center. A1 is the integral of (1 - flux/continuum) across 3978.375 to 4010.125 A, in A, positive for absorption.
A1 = 1.8 A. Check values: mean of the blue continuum 5.85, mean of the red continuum 6.52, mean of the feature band 6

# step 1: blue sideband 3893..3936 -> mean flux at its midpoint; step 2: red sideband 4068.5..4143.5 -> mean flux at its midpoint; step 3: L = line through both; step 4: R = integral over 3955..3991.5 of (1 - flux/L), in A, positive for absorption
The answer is 3.9 A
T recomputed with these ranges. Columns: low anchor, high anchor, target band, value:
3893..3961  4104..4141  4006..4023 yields -2.9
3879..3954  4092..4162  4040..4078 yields -3.8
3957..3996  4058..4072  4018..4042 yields -2.7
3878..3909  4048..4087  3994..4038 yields -4.9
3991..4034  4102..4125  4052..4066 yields 0.1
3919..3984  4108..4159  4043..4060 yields -1.7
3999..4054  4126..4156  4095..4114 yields 1.9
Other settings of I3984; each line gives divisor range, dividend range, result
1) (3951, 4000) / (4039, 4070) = 1.18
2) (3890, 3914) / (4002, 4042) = 1.23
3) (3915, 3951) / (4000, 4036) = 1.12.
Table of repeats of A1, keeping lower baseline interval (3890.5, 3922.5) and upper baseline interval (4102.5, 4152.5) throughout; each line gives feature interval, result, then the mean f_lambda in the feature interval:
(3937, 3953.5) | -0.5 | 5.75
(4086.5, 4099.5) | 0.5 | 5.47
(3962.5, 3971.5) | 2.0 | 4.36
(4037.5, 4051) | -2.1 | 6.52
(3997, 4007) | -1.2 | 6.31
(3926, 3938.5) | 1.2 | 5.03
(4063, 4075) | -1.0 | 6.16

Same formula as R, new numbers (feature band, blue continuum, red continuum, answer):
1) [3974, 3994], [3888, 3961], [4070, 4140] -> 0.4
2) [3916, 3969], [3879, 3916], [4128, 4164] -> -1.2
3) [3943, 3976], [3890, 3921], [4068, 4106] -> 2.6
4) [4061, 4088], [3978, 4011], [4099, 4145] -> -0.9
